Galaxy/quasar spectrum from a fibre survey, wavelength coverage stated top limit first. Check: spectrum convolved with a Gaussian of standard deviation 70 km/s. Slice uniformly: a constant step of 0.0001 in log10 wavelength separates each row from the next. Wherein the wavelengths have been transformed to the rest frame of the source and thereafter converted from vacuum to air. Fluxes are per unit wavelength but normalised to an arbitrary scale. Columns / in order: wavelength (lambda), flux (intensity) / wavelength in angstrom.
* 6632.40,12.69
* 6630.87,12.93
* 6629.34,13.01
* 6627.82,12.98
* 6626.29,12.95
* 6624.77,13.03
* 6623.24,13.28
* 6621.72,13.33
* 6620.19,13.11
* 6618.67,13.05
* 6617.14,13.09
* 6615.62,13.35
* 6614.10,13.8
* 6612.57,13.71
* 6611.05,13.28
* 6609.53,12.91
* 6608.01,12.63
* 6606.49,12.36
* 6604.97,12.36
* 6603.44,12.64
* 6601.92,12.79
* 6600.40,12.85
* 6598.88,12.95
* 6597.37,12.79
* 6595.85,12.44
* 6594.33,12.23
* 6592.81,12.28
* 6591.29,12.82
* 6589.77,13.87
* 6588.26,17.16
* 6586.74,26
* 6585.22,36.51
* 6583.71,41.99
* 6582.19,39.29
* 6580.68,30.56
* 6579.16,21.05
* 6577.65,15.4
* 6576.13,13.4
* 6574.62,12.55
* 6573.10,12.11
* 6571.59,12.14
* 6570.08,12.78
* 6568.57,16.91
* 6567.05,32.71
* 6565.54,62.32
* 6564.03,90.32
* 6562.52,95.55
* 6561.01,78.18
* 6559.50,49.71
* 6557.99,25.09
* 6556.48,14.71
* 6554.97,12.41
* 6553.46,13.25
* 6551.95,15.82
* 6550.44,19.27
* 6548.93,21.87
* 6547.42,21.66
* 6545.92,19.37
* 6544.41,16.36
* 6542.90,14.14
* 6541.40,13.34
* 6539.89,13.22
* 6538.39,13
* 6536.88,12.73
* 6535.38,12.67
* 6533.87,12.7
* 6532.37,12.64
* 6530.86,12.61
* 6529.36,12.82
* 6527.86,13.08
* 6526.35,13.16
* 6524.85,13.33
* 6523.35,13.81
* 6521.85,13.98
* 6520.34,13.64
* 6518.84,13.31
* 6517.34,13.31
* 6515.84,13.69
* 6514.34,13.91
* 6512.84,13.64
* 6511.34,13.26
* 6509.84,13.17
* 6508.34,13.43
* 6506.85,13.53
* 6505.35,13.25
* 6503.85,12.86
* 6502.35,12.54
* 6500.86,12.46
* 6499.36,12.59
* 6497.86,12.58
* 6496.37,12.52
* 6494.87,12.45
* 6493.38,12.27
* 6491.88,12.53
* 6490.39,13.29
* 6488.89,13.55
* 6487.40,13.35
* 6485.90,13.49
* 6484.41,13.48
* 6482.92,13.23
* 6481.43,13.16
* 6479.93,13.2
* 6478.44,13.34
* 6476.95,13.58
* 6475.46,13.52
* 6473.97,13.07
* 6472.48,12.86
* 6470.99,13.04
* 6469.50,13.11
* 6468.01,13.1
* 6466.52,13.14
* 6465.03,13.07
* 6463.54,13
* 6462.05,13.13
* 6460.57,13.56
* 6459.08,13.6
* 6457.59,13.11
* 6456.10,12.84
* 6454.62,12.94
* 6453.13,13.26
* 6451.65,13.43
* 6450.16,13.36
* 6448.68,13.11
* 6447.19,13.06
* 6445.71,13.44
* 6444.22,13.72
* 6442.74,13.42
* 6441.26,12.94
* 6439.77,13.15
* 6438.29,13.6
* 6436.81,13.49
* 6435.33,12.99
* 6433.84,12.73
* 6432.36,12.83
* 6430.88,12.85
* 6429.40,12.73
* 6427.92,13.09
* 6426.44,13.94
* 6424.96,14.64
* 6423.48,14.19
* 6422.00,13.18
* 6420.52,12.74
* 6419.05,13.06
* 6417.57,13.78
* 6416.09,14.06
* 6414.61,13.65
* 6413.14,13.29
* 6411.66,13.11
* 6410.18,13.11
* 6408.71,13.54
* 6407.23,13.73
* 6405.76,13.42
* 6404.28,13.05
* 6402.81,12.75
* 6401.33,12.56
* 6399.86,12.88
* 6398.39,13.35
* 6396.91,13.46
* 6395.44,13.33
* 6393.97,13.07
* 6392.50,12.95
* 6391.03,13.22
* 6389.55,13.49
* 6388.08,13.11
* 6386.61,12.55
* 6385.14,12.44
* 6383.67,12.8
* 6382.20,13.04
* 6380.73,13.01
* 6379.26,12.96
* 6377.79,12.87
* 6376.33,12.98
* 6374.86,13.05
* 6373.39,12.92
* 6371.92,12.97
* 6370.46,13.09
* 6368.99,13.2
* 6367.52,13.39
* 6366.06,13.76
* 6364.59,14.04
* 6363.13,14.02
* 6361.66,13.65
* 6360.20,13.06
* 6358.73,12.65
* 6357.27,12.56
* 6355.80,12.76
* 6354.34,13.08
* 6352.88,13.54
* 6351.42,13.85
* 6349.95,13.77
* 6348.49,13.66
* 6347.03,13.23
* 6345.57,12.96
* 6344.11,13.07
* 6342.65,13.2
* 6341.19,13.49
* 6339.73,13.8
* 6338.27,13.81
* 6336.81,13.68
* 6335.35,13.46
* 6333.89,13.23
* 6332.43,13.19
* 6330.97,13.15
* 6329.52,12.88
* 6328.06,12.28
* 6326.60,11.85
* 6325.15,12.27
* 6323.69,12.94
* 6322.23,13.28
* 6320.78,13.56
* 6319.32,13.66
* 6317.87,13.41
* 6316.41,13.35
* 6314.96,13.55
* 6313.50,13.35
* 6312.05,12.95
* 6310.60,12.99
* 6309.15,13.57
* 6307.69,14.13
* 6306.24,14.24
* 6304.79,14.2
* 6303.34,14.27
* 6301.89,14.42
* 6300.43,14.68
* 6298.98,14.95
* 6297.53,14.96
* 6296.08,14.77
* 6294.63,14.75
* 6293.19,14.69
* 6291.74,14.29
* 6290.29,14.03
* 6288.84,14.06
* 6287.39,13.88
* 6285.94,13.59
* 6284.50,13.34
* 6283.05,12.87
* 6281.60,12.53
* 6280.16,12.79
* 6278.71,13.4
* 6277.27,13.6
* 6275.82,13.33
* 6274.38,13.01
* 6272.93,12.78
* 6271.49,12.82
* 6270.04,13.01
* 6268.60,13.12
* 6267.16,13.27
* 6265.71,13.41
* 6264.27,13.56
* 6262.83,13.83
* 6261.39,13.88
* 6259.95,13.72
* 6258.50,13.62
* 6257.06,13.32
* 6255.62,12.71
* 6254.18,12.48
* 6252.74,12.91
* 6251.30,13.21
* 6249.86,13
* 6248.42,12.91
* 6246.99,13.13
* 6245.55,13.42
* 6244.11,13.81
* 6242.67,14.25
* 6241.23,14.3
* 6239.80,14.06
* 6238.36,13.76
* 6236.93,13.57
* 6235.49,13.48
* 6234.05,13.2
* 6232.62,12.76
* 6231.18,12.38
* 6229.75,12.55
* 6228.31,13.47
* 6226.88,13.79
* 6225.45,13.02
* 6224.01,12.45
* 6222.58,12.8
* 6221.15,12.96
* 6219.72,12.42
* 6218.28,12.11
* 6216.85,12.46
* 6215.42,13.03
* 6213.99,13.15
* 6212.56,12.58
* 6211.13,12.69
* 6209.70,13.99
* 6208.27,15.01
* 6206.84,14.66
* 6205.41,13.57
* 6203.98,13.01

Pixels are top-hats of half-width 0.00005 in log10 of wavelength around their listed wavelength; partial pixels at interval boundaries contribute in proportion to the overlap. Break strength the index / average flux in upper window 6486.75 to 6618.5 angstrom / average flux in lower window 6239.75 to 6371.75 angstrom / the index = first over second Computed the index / 1.4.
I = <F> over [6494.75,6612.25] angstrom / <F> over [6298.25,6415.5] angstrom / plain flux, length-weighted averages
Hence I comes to 1.5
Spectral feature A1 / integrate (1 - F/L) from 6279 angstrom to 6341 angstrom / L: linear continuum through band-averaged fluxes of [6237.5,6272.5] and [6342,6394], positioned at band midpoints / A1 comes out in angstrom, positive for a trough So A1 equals -1.5 angstrom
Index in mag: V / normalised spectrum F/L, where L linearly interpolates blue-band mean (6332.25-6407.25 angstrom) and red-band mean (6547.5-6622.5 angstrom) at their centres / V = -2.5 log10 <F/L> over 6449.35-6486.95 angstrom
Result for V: 0.31 mag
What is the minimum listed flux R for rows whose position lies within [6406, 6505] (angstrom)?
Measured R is 12.27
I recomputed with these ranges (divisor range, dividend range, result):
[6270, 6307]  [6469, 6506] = 0.94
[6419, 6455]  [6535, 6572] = 2.16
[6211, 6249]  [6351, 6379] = 1.01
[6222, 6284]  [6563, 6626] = 1.50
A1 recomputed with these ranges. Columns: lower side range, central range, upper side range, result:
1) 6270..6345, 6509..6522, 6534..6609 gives 4.7 angstrom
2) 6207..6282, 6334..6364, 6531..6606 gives 5.6 angstrom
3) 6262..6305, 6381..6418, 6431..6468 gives 0.5 angstrom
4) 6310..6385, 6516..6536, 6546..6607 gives 8.3 angstrom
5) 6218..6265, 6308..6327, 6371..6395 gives -0.1 angstrom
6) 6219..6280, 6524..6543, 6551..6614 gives 8.1 angstrom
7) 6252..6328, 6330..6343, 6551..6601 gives 1.9 angstrom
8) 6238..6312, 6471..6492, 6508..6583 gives 7.0 angstrom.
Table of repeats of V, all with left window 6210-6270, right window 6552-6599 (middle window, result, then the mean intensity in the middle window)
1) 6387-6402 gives 0.46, 13.1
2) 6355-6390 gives 0.41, 13.1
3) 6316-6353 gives 0.30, 13.2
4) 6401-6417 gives 0.48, 13.3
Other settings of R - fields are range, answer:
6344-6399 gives 12.44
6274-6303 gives 12.53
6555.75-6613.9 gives 12.11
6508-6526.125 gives 13.17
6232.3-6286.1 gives 12.48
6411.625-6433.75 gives 12.73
